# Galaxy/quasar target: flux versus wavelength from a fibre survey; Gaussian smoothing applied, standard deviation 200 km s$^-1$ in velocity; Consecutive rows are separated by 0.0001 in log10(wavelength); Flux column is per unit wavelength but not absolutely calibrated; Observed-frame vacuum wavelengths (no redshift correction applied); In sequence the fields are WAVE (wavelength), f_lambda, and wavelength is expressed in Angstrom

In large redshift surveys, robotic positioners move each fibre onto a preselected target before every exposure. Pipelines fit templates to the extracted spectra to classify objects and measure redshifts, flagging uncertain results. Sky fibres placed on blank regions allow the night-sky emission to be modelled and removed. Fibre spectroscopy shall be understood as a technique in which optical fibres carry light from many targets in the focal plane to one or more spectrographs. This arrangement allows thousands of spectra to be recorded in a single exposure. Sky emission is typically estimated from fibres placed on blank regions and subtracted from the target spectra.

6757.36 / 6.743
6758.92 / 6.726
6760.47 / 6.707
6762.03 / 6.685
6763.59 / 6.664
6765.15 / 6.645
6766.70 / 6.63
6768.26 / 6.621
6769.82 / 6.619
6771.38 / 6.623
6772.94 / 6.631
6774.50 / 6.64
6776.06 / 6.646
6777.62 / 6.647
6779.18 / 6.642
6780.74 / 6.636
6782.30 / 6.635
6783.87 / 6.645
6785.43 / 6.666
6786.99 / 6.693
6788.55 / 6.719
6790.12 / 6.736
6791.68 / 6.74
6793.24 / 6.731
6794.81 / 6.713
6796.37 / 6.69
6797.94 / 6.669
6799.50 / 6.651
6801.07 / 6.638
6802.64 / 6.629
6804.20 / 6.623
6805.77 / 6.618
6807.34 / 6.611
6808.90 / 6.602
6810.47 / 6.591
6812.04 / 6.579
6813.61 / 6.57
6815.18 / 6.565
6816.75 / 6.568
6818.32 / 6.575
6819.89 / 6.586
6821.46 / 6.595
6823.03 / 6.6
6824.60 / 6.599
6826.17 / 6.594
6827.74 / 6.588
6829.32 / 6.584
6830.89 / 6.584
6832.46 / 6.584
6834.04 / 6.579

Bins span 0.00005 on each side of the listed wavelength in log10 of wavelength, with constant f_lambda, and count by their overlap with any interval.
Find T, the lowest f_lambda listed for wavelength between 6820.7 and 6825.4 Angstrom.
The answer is 6.595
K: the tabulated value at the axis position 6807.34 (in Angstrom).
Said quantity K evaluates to 6.611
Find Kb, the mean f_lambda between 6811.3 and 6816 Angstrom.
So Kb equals 6.57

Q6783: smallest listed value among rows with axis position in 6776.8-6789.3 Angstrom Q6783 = 6.635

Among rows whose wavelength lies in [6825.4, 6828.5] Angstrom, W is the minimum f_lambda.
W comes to 6.588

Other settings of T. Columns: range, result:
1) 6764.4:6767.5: 6.63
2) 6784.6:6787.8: 6.666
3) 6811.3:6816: 6.565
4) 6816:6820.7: 6.568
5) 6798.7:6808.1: 6.611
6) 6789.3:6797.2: 6.69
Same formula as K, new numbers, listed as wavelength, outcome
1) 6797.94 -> 6.669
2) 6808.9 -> 6.602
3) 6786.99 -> 6.693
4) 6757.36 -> 6.743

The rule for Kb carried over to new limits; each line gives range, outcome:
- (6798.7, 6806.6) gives 6.63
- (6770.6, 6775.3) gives 6.63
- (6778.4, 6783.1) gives 6.63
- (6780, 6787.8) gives 6.66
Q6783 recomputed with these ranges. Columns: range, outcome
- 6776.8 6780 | 6.642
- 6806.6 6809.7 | 6.602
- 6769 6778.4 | 6.619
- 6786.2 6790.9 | 6.693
